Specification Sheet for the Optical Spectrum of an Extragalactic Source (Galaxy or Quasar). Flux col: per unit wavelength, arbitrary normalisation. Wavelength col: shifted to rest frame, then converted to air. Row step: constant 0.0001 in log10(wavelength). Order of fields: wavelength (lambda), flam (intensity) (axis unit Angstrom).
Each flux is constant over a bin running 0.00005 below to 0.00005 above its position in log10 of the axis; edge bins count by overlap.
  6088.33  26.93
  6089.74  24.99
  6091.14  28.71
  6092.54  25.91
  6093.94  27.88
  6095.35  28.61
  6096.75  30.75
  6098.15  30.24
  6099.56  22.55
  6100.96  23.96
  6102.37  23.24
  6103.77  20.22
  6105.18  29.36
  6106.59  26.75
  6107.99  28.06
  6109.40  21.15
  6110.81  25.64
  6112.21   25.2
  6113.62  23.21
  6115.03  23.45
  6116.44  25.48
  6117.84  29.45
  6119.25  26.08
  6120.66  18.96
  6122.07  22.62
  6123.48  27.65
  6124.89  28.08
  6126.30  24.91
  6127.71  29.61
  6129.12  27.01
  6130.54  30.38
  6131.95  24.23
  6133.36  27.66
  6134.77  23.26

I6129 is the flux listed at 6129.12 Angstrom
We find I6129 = 27.01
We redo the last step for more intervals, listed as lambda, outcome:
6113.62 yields 23.21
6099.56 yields 22.55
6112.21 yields 25.2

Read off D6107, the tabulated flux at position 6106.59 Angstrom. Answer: 26.75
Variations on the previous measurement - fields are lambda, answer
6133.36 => 27.66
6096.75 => 30.75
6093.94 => 27.88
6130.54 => 30.38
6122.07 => 22.62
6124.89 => 28.08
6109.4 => 21.15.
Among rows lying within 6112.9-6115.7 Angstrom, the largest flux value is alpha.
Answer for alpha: 23.45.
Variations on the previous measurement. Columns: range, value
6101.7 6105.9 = 29.36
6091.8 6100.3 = 30.75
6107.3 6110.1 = 28.06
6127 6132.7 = 30.38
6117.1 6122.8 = 29.45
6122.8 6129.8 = 29.61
